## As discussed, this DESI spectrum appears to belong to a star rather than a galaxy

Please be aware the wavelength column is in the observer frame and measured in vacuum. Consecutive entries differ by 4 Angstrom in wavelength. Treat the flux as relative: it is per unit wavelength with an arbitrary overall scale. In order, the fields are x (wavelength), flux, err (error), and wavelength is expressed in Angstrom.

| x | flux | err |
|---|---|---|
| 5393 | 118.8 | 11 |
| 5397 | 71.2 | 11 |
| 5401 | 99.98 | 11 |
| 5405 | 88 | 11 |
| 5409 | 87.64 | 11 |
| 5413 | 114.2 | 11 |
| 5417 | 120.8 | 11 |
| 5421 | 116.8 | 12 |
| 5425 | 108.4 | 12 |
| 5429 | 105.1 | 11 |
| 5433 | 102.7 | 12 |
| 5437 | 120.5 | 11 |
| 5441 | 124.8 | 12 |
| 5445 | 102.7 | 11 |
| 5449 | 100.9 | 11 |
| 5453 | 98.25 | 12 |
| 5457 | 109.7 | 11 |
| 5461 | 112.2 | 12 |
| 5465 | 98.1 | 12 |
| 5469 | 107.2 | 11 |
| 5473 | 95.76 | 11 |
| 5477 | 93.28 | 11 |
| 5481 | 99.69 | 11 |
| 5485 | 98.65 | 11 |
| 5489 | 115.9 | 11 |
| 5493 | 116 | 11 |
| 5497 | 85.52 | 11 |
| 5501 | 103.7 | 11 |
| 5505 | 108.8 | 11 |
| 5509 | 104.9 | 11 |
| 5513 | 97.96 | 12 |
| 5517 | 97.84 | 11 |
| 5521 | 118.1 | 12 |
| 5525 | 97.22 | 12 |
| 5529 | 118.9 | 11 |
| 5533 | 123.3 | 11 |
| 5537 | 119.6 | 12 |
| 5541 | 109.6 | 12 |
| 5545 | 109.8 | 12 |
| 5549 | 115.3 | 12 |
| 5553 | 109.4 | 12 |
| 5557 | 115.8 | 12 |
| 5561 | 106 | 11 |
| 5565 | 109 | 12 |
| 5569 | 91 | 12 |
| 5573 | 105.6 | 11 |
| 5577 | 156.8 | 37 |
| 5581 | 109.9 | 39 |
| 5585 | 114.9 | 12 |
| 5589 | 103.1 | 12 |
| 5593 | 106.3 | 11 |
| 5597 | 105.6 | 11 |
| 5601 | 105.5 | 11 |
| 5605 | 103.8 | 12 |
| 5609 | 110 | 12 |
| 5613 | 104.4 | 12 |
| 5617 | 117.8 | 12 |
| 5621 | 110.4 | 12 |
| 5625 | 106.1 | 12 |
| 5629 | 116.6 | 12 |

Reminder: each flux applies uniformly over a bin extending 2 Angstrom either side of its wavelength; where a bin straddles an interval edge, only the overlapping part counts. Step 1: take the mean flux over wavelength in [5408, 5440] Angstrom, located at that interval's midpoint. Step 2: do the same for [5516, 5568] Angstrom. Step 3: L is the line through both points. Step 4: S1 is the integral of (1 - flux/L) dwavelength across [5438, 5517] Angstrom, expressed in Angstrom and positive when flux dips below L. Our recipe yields 5.0 Angstrom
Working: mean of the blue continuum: 111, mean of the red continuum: 111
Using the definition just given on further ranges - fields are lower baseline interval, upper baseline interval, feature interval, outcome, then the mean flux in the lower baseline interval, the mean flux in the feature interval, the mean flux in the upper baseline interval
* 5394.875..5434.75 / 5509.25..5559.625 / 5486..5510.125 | 0.54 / 102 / 106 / 111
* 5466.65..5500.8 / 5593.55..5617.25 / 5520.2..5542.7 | -2.30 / 102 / 114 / 107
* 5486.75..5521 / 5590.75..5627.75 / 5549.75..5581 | -1.96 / 105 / 113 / 108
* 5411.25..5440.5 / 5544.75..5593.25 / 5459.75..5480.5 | 2.22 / 113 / 101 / 112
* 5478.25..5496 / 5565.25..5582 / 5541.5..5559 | 0.08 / 106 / 112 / 115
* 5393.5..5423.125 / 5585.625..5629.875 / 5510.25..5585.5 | -4.13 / 101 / 112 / 108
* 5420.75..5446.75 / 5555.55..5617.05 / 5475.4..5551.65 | 2.41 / 111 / 107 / 110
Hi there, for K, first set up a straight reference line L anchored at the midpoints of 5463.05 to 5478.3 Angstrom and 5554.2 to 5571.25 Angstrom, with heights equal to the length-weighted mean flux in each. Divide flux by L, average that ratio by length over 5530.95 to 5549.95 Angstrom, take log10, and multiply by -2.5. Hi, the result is -0.11 mag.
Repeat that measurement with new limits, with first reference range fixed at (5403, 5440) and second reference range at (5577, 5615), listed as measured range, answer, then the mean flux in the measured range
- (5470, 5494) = 0.06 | 103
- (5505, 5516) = 0.06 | 102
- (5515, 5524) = 0.02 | 107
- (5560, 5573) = 0.07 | 102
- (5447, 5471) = 0.04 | 104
